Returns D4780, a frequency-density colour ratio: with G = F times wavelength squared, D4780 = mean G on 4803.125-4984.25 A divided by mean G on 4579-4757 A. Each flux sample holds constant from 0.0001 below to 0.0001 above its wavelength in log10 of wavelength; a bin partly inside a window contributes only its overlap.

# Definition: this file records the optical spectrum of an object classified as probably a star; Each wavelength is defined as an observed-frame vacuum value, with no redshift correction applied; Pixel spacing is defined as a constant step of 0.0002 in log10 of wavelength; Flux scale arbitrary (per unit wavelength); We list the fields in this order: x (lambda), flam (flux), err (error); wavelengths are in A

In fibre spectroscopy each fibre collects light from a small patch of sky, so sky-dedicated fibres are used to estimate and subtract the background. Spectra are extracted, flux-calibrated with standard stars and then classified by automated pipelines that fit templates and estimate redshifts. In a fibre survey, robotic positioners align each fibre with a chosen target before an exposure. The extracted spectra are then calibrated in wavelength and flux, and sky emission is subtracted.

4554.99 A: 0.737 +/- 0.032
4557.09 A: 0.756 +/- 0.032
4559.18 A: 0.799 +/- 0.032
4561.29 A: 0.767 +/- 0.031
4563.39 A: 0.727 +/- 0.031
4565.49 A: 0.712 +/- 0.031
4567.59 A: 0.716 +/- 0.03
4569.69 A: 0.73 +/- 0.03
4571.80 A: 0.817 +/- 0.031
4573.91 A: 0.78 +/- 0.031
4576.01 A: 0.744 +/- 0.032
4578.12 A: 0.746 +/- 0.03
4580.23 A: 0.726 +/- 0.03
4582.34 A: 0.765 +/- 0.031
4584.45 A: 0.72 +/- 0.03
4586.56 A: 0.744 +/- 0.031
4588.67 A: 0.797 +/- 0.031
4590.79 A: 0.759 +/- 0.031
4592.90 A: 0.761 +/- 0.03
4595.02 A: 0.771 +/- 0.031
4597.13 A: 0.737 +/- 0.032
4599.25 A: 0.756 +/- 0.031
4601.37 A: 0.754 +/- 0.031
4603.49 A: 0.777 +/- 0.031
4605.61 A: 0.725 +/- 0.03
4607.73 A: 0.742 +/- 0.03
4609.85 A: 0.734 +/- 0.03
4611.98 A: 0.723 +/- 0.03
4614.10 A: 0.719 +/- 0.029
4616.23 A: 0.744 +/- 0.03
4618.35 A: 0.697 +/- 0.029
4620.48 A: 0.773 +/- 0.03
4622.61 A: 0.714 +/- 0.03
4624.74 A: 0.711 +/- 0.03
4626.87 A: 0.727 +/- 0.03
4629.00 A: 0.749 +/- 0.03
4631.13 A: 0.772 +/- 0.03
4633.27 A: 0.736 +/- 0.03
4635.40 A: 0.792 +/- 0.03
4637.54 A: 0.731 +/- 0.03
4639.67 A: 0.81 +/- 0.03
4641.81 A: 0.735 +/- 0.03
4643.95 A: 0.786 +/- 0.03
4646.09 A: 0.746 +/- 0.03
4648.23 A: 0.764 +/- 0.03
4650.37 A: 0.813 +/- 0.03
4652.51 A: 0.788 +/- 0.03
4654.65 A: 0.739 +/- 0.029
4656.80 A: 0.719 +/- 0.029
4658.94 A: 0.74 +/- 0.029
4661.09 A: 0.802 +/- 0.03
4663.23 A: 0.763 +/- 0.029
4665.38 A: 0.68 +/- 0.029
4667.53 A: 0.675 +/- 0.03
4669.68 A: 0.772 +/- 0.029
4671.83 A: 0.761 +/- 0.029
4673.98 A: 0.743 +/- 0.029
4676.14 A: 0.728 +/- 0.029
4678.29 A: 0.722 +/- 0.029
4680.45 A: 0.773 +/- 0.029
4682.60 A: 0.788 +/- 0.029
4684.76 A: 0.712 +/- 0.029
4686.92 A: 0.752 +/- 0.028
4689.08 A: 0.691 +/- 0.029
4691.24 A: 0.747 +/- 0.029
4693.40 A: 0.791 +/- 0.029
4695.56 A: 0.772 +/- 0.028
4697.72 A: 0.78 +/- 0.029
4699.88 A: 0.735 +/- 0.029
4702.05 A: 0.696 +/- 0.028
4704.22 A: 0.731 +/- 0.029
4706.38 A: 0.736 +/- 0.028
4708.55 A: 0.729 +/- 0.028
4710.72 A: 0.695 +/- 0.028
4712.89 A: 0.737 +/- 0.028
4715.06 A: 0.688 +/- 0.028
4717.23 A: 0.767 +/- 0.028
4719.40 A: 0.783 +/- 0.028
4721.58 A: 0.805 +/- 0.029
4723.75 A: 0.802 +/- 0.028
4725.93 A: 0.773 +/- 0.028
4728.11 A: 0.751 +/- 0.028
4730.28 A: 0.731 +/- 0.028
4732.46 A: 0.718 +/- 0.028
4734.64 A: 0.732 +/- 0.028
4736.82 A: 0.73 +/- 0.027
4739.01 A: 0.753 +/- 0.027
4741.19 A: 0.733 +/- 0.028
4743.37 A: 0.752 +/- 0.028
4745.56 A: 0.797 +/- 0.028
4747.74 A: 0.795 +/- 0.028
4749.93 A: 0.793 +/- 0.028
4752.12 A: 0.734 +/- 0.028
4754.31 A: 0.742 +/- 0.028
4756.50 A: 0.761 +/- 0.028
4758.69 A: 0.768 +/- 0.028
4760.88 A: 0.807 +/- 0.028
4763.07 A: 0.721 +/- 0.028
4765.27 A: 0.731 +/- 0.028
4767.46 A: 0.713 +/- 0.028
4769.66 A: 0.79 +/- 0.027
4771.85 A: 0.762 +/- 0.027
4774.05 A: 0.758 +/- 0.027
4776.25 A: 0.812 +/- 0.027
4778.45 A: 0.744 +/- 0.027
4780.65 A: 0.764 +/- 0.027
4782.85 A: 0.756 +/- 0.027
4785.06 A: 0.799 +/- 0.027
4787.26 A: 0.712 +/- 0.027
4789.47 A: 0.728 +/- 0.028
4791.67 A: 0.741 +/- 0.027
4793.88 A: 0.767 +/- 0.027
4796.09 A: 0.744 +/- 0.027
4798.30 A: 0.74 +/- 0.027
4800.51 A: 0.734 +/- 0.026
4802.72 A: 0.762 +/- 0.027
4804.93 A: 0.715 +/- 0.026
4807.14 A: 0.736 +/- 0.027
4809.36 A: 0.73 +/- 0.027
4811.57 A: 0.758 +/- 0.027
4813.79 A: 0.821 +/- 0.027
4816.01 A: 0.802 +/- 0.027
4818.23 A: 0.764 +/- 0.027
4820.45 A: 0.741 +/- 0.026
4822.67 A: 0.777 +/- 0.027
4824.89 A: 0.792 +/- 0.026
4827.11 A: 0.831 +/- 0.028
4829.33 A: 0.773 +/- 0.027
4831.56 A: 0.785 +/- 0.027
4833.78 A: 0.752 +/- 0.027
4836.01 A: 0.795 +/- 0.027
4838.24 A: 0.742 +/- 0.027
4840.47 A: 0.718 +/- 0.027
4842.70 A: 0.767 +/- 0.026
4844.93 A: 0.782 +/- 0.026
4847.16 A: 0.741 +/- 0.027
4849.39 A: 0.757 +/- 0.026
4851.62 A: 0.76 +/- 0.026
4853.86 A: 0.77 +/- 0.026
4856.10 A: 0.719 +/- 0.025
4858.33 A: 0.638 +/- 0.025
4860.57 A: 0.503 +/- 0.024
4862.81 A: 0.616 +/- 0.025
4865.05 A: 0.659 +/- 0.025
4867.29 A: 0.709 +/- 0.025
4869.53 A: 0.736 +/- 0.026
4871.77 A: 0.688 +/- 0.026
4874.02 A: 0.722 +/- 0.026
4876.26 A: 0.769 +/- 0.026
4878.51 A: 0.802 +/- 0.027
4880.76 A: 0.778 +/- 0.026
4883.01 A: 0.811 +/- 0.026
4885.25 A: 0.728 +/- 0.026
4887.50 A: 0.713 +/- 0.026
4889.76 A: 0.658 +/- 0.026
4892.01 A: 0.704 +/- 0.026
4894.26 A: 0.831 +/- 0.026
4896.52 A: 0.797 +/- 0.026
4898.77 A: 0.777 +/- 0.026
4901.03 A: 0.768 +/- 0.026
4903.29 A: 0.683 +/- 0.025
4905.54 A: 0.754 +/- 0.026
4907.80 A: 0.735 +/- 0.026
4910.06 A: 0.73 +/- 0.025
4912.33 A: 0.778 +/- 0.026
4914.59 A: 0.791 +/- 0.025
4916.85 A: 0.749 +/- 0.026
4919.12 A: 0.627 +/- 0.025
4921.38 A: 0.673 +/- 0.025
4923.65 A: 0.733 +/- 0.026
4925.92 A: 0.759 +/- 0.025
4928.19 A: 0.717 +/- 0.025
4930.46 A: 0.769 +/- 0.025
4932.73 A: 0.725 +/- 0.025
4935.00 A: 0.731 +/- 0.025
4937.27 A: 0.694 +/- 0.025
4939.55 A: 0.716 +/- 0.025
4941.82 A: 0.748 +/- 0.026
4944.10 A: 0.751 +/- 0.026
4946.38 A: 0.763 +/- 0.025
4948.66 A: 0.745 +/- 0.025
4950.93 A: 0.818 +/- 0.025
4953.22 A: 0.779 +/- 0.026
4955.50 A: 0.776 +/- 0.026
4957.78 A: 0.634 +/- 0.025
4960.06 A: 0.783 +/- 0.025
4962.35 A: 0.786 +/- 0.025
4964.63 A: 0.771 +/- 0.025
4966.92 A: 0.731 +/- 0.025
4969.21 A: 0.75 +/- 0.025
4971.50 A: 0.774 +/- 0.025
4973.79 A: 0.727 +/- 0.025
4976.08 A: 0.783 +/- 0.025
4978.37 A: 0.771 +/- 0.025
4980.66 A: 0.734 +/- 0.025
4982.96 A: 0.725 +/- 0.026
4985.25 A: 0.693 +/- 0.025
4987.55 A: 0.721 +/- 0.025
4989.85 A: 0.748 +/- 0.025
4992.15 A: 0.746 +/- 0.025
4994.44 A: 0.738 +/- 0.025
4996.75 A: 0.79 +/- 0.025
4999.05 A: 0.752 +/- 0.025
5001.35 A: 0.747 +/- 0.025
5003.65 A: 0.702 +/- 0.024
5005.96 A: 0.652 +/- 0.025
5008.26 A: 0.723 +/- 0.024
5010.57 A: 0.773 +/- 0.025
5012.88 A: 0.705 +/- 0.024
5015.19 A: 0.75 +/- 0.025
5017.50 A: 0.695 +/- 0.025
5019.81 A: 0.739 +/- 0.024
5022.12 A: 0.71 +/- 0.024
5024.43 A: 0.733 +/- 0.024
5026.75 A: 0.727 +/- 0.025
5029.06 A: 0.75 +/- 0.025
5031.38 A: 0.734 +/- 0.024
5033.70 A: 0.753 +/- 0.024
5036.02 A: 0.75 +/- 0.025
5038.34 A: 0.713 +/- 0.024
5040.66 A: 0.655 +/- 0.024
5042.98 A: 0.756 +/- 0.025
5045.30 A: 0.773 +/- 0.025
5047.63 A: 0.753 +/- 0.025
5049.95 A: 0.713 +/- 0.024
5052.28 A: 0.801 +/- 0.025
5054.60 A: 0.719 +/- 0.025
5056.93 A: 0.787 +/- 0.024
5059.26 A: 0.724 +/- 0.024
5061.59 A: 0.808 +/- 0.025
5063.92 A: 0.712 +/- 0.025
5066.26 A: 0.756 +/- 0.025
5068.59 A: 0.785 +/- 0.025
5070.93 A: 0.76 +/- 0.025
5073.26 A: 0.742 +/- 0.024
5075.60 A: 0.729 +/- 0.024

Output 1.09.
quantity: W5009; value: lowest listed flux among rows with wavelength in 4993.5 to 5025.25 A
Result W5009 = 0.652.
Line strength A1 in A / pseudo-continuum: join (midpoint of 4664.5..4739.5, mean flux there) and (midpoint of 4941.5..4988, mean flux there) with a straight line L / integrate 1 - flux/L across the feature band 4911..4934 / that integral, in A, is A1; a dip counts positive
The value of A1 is 0.5 A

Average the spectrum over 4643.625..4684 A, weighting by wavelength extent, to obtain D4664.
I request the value 0.752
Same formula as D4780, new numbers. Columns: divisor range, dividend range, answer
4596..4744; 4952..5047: 1.13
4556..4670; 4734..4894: 1.08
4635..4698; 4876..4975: 1.10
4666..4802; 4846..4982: 1.06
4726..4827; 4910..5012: 1.06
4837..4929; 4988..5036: 1.06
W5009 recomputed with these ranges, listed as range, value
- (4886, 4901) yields 0.658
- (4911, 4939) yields 0.627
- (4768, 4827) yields 0.712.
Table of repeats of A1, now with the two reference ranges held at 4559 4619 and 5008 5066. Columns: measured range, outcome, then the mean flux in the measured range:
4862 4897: 0.44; 0.732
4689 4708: 0.02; 0.745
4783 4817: -0.42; 0.752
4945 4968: -0.57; 0.759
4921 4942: 0.38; 0.727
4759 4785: -0.62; 0.762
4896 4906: -0.16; 0.754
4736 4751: -0.42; 0.765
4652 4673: 0.09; 0.743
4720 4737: -0.29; 0.757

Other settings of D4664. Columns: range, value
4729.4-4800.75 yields 0.754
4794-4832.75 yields 0.765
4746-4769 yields 0.758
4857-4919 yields 0.725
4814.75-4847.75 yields 0.771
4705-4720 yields 0.732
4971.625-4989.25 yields 0.739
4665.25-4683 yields 0.739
